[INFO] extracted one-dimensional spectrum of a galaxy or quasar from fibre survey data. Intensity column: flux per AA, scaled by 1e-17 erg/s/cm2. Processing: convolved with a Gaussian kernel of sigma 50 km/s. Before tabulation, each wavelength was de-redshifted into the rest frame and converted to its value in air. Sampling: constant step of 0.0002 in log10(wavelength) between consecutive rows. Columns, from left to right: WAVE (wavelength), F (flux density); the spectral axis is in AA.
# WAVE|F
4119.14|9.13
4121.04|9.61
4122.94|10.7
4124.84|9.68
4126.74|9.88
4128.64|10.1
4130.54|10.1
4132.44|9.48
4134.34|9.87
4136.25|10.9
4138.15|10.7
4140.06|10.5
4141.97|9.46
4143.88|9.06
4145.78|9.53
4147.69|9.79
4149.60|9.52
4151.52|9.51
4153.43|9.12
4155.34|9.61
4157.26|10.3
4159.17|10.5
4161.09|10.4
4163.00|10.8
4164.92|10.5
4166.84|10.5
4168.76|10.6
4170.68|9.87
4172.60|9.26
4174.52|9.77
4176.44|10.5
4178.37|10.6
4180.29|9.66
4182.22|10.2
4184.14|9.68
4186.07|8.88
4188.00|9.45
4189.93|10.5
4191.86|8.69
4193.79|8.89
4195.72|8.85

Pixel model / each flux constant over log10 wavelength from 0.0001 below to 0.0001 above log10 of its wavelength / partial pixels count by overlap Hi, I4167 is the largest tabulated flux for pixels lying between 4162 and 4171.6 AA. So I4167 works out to 10.8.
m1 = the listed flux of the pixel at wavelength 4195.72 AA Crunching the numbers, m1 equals 8.85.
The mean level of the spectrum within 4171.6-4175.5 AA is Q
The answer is 9.54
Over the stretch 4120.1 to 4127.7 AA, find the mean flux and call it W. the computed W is 9.97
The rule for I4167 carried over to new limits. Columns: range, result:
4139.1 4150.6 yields 10.5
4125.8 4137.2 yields 10.9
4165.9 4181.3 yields 10.6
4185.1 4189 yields 9.45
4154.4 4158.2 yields 10.3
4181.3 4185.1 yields 10.2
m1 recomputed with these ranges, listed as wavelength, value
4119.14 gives 9.13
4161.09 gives 10.4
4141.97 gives 9.46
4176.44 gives 10.5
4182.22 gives 10.2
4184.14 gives 9.68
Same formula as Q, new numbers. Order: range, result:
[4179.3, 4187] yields 9.62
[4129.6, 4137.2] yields 10.1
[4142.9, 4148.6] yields 9.47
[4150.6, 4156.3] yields 9.42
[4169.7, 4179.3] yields 10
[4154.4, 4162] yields 10.2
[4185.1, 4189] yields 9.16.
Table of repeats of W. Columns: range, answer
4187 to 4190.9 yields 9.96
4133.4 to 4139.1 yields 10.5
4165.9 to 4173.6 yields 10.1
